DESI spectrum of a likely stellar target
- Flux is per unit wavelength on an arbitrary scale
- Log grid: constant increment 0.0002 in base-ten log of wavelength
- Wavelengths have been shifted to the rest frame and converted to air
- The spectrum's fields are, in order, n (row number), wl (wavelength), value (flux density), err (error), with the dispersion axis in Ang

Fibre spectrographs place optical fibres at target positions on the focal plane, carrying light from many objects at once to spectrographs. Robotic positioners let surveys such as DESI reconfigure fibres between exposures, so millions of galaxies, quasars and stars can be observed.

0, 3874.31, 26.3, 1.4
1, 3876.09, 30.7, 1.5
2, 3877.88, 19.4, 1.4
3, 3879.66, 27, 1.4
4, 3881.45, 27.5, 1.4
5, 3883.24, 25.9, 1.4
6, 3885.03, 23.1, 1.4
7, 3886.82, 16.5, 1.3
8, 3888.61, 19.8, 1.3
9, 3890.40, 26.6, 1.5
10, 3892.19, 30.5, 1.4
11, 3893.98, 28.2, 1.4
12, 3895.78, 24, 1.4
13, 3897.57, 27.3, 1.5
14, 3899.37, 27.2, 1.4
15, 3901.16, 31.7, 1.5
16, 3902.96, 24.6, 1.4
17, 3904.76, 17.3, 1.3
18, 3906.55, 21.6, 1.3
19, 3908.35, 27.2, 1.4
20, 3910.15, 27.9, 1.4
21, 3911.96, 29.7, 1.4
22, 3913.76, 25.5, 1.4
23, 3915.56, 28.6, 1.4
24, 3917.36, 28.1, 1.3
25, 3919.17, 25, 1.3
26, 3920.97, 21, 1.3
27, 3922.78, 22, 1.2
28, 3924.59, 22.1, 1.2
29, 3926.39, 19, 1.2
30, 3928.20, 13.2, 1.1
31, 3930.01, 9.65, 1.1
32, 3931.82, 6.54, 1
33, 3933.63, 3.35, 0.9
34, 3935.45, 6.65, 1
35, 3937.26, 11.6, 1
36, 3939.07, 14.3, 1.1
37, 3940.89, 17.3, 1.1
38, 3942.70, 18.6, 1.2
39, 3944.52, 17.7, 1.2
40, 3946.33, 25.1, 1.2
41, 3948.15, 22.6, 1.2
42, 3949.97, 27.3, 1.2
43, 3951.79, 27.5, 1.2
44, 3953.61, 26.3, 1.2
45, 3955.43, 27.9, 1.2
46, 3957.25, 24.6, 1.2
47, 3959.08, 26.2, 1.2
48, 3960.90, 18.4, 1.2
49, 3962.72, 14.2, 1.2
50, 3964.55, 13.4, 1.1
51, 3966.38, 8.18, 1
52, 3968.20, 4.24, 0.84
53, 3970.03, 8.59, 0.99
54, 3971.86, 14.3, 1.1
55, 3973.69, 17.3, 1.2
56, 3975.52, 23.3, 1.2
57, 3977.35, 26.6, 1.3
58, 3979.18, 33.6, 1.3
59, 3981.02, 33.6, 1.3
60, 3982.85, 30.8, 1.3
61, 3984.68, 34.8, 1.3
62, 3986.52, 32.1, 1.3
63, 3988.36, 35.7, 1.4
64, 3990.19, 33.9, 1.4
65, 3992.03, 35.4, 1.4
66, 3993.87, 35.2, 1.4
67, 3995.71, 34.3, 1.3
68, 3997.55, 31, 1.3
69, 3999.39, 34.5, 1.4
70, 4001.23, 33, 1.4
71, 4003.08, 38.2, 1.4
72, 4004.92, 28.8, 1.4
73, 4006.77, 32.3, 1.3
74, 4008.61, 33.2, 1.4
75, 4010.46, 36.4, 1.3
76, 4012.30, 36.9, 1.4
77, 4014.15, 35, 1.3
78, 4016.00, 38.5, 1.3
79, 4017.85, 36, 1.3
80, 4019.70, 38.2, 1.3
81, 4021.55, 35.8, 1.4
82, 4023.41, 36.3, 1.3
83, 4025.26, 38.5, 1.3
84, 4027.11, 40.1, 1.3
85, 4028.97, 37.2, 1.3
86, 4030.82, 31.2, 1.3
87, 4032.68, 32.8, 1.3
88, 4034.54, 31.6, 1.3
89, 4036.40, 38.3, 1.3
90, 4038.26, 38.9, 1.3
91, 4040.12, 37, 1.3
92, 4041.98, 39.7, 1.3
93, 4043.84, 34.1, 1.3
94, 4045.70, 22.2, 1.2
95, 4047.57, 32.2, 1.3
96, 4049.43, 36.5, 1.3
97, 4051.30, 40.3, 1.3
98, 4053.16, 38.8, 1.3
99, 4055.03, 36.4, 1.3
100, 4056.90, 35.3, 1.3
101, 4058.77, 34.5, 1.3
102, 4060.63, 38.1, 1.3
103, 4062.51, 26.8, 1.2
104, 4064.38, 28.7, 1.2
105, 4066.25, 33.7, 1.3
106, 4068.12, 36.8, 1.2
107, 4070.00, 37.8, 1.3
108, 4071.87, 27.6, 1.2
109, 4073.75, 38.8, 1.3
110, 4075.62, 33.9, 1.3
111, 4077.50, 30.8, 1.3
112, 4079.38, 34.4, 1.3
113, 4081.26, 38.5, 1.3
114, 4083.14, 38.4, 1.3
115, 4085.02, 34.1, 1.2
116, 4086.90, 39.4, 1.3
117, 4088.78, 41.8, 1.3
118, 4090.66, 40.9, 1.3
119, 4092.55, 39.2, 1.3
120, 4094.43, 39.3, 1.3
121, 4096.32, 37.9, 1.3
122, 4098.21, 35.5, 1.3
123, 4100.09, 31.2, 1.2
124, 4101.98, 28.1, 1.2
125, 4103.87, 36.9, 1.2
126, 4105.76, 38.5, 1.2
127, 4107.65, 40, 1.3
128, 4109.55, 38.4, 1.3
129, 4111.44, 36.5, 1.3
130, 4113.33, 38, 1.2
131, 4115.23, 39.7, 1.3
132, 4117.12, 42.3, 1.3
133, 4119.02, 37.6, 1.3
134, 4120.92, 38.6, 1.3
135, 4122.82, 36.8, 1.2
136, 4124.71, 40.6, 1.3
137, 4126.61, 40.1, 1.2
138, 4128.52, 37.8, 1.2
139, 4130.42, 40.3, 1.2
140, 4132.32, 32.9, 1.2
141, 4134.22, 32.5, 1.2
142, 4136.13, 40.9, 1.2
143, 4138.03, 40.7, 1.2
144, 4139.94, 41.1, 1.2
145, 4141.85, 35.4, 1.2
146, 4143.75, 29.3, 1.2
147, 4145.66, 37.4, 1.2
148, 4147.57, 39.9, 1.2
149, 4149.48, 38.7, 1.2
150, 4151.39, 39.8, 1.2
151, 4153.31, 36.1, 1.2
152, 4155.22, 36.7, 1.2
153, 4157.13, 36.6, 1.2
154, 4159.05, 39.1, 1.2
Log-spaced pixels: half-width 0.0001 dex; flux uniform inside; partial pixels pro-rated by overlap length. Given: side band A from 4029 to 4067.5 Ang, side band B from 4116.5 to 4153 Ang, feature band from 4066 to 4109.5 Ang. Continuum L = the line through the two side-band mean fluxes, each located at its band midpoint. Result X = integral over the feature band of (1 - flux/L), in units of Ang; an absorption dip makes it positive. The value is -0.3 Ang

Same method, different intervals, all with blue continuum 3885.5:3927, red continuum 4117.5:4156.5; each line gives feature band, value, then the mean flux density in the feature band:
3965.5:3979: 6.1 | 15.7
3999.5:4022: -3.3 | 35.2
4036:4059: -2.1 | 35.7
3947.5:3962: 1.3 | 25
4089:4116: -1.1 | 37.3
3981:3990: -1.3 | 33.4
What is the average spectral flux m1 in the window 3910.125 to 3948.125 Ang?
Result 18.6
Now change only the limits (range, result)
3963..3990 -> 22.7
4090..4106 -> 36.2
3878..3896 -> 24.7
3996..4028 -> 35.4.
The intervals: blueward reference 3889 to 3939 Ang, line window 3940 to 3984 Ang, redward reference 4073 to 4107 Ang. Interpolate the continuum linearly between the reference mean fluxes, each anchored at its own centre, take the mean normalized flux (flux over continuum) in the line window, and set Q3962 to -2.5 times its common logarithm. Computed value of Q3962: 0.20 mag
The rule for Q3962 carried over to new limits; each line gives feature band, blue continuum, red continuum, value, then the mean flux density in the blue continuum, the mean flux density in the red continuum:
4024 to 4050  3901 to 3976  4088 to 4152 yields -0.19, 19.4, 37.8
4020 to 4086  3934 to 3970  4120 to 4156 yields -0.22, 18.1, 37.7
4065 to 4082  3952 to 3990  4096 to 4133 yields -0.04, 23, 37.4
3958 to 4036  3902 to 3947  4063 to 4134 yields -0.11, 19.3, 36.7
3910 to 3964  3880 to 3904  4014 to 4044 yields 0.40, 25.6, 36.5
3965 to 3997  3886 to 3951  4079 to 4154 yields 0.03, 21.3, 37.7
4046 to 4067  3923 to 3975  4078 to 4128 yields -0.10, 16.8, 37.7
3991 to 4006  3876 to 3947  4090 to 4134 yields -0.18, 21.6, 37.6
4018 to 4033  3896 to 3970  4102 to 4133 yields -0.24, 20.1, 38.2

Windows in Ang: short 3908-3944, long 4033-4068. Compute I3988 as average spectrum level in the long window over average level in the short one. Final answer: 1.85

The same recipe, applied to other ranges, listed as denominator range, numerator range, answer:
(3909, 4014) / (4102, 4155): 1.57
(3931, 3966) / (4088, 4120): 2.06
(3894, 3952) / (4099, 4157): 1.78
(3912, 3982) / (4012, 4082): 1.81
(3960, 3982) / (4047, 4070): 1.94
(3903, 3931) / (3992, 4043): 1.58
